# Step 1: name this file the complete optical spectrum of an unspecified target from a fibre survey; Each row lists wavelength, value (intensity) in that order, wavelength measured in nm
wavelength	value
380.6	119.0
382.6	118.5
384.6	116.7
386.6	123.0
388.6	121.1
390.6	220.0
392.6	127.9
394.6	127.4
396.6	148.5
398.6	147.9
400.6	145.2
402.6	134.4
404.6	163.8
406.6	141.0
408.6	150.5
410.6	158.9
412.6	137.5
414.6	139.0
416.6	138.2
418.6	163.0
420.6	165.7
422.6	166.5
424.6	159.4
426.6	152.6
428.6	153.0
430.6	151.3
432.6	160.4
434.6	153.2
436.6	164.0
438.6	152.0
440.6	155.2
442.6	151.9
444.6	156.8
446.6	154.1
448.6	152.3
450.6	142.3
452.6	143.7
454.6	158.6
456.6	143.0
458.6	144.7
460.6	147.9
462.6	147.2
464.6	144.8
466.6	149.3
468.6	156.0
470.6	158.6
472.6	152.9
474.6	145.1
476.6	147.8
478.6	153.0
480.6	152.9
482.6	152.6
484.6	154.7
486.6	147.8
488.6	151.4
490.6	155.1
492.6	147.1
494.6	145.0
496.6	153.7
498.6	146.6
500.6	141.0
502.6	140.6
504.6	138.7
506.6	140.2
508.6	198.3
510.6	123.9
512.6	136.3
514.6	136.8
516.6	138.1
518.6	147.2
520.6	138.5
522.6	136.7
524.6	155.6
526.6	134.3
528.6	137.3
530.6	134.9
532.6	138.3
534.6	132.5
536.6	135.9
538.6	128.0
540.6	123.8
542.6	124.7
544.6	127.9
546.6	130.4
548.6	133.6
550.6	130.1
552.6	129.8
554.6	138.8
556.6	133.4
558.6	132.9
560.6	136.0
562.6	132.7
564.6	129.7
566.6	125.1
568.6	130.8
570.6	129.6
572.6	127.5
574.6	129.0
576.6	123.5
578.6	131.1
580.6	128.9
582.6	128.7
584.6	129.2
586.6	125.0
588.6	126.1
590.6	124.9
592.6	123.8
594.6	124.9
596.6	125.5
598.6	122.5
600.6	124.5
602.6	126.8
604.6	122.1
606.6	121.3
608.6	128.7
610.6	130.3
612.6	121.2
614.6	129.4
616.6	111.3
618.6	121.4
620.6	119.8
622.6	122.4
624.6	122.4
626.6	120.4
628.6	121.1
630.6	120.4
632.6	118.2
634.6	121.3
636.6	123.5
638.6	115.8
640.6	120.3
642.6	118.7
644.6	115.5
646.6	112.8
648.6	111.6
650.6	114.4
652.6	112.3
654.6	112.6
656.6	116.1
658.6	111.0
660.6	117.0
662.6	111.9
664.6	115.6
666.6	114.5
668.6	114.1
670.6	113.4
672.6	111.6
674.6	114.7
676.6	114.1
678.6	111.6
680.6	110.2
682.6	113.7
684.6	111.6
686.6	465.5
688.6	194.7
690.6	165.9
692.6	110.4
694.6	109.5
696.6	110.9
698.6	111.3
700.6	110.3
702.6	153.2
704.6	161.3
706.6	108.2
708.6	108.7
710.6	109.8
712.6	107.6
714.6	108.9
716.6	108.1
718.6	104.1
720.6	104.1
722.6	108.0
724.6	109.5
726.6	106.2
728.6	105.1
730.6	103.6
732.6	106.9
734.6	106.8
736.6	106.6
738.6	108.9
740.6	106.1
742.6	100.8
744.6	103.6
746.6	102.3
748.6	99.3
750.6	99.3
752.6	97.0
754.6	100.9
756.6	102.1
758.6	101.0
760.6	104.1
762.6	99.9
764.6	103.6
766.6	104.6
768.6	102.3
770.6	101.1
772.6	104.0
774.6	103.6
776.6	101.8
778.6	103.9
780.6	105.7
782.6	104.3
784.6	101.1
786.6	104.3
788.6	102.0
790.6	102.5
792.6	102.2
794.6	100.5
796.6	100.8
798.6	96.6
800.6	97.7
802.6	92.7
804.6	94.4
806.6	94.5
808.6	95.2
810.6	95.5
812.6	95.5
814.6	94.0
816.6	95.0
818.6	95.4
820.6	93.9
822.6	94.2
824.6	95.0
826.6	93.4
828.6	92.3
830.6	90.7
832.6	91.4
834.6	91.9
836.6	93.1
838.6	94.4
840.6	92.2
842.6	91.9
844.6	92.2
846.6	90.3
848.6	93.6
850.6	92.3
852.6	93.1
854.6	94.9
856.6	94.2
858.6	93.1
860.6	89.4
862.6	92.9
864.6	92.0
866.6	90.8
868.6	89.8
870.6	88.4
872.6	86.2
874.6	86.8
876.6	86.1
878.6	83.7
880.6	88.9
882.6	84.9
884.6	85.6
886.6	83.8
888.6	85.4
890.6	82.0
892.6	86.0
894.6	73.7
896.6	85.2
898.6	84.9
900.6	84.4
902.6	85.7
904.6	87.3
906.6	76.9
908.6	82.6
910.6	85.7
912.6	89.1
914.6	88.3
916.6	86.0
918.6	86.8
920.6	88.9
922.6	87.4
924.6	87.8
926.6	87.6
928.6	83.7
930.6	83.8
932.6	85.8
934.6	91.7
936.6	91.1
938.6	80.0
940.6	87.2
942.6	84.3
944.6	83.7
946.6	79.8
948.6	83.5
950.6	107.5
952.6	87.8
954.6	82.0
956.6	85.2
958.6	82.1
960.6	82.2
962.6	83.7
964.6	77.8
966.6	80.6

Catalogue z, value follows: 0.047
